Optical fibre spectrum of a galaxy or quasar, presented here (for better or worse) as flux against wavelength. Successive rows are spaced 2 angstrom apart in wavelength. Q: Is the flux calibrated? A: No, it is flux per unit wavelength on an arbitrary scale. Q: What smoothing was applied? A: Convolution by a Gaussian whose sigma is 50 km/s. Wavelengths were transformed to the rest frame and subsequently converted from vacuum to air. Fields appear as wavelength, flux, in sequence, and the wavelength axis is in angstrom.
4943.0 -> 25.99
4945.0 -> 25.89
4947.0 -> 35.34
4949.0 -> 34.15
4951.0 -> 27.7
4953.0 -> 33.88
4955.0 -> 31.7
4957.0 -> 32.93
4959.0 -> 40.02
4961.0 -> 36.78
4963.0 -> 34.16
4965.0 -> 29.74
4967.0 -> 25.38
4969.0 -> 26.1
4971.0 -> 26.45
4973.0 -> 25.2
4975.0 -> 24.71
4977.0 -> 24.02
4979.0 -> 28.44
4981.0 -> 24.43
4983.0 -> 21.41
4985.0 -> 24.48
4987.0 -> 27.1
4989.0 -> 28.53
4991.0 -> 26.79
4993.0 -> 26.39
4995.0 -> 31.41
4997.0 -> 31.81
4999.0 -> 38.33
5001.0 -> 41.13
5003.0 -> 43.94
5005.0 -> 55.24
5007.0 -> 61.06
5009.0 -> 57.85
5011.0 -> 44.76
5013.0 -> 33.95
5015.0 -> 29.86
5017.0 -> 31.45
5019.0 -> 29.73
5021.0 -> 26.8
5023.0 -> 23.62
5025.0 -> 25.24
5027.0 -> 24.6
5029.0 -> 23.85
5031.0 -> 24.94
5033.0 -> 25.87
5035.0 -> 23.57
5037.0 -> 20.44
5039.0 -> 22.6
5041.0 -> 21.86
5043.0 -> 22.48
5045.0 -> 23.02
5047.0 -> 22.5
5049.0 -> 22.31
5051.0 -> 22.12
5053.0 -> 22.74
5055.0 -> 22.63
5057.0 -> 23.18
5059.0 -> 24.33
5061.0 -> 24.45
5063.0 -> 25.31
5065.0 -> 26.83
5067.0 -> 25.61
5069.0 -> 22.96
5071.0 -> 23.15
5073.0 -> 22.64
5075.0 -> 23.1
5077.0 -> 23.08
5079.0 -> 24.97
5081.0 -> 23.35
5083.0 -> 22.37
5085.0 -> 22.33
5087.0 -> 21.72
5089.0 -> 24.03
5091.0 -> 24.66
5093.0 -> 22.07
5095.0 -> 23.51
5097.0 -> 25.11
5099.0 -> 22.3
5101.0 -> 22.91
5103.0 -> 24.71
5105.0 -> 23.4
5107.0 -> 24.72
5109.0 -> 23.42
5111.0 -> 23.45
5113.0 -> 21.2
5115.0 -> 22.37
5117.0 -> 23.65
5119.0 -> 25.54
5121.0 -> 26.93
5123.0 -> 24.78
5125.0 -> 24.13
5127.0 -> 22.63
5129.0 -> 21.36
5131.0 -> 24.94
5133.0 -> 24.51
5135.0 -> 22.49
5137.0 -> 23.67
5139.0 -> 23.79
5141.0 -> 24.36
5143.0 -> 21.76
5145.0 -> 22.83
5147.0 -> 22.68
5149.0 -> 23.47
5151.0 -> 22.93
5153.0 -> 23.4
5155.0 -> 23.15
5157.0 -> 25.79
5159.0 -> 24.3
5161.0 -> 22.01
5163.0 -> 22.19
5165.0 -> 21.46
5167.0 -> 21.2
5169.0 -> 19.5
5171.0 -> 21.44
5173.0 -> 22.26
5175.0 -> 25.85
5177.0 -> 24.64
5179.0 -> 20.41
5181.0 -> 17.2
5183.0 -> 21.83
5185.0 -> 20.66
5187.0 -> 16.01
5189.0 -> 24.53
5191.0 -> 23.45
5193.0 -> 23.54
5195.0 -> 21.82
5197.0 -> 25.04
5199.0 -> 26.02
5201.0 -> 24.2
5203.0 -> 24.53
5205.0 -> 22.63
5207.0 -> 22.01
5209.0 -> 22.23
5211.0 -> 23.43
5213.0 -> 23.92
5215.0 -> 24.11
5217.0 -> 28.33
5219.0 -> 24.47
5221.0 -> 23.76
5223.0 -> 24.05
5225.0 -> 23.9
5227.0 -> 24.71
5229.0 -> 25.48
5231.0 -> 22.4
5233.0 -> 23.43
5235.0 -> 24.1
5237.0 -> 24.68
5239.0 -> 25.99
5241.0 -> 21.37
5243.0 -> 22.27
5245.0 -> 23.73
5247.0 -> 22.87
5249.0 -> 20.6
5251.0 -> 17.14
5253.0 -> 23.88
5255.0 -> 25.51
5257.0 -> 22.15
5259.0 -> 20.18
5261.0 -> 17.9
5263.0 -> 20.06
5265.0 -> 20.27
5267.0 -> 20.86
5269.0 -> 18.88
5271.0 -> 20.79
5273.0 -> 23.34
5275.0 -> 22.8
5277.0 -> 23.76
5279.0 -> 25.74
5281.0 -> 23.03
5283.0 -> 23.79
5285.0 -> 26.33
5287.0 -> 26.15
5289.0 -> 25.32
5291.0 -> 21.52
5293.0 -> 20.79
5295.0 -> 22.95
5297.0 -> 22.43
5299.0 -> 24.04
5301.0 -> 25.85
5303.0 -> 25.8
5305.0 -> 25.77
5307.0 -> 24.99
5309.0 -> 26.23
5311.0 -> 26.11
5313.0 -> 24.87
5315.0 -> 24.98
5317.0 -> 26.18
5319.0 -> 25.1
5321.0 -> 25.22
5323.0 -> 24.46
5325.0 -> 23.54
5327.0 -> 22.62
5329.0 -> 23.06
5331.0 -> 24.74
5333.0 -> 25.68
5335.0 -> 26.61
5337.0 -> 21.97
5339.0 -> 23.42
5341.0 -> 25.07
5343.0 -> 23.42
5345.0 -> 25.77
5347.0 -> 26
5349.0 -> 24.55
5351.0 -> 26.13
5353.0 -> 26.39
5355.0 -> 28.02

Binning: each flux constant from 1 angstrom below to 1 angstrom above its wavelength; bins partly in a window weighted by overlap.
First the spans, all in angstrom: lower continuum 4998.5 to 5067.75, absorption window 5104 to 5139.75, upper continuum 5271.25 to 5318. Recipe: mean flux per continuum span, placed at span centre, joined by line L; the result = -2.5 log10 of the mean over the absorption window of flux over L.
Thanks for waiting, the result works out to 0.17 mag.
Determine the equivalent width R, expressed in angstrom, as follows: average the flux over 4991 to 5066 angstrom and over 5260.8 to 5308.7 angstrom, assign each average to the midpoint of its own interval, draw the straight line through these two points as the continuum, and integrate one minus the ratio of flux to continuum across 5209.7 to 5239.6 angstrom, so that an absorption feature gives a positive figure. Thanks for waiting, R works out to 0.4 angstrom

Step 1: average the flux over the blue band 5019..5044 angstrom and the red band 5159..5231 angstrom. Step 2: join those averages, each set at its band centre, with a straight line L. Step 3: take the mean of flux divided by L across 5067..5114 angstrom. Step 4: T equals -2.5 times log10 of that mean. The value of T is 0.02 mag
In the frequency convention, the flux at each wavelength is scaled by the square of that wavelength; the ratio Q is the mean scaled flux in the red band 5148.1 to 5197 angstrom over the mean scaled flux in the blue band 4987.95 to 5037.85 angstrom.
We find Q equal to 0.71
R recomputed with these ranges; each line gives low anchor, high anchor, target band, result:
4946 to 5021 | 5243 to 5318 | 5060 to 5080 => 4.0 angstrom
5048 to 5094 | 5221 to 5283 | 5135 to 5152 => 0.0 angstrom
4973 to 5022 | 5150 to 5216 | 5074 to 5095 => 3.9 angstrom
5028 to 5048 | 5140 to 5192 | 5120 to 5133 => -0.9 angstrom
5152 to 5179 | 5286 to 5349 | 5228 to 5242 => -0.2 angstrom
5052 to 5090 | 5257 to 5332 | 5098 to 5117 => 0.3 angstrom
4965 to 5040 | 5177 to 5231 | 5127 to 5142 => 1.3 angstrom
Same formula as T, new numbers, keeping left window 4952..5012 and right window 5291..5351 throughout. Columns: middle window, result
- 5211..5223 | 0.11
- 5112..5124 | 0.23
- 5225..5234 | 0.13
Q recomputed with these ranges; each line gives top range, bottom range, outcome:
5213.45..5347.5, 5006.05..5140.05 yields 1.01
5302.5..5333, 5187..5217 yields 1.10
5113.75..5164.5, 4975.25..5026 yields 0.74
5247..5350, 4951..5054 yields 0.88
